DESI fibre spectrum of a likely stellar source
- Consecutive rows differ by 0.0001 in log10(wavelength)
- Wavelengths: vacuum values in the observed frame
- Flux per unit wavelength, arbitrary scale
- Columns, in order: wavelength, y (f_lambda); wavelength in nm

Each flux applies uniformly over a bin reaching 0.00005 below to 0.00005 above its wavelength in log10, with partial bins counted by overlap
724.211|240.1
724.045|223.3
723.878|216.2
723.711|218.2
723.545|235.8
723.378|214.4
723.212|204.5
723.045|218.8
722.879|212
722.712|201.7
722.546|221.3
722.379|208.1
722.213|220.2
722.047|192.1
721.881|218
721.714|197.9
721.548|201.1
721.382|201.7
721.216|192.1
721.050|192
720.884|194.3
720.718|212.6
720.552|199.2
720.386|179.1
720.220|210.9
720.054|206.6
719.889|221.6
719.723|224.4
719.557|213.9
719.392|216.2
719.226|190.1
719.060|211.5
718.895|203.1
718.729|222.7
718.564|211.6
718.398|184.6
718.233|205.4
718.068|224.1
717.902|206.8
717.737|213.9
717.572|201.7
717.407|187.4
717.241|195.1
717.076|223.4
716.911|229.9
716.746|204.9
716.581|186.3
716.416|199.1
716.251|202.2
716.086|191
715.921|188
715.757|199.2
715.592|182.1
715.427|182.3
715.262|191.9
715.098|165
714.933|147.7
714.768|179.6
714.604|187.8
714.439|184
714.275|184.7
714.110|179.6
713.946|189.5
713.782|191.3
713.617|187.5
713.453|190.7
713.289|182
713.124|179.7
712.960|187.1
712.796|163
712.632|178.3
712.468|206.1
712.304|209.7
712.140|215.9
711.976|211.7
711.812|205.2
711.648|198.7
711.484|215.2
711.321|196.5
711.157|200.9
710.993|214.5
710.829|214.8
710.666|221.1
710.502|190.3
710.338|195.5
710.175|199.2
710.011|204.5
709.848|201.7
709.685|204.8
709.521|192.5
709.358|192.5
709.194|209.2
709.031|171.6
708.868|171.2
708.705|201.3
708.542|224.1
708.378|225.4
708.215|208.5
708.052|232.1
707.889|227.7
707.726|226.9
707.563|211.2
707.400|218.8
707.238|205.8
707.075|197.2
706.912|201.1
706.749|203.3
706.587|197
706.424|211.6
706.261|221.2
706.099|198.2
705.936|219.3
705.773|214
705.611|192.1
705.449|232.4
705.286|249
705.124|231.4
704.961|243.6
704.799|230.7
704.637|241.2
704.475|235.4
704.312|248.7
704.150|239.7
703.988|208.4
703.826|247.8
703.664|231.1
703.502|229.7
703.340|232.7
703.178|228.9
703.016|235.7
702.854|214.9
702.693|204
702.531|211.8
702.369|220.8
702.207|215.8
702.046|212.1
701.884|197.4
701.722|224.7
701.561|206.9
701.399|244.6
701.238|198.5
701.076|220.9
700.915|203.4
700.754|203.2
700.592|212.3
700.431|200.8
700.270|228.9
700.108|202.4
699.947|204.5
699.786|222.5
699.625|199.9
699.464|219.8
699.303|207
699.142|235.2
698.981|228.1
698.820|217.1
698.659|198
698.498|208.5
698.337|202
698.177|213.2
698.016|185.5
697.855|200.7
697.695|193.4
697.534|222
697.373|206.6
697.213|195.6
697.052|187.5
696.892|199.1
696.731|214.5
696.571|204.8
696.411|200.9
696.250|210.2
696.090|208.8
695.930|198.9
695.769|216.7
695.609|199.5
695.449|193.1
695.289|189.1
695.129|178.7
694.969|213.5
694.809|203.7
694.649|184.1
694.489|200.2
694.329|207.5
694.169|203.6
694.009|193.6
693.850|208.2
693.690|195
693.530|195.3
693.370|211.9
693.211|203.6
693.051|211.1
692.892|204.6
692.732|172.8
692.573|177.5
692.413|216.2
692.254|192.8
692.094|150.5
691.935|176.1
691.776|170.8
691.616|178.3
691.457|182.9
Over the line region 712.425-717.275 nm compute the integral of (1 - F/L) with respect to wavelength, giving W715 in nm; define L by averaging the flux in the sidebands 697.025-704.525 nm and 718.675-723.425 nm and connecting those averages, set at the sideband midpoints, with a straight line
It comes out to 0.48 nm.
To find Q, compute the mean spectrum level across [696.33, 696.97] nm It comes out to 205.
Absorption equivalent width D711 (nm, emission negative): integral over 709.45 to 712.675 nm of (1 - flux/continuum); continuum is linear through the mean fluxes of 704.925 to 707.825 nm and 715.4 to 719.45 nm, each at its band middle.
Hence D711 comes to 0.08 nm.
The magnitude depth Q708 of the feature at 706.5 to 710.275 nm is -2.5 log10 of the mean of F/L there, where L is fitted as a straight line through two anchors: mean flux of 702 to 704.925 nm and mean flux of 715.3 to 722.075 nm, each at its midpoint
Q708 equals 0.07 mag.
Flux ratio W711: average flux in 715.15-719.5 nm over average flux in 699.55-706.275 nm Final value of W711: 0.9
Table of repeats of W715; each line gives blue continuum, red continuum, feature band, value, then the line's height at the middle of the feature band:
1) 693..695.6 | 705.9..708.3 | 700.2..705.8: -0.40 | 208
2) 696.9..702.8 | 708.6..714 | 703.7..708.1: -0.40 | 203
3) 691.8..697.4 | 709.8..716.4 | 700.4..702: -0.13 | 196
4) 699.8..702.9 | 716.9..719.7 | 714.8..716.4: 0.19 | 209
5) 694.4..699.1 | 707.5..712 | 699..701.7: -0.13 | 204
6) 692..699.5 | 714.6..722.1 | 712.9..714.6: 0.12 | 200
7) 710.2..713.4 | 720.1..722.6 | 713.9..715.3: 0.15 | 200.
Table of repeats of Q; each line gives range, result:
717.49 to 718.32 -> 210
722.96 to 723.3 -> 212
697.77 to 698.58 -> 202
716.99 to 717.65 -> 202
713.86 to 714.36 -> 185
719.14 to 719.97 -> 213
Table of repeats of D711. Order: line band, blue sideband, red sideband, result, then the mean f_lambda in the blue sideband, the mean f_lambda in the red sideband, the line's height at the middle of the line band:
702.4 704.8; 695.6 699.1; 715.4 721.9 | -0.285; 206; 203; 205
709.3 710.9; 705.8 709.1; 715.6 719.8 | 0.047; 209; 205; 208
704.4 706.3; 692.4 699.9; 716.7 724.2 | -0.188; 203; 209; 205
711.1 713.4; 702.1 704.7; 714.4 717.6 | 0.067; 228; 191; 202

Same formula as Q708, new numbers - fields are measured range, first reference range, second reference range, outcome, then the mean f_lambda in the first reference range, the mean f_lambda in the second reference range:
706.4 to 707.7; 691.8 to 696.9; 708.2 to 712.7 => -0.025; 198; 203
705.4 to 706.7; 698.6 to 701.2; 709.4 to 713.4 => -0.024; 213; 199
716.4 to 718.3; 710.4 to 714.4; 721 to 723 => -0.031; 196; 205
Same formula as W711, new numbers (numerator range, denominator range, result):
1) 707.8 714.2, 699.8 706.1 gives 0.90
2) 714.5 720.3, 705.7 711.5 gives 0.97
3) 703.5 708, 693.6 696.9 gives 1.10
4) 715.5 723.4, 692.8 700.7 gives 1.00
